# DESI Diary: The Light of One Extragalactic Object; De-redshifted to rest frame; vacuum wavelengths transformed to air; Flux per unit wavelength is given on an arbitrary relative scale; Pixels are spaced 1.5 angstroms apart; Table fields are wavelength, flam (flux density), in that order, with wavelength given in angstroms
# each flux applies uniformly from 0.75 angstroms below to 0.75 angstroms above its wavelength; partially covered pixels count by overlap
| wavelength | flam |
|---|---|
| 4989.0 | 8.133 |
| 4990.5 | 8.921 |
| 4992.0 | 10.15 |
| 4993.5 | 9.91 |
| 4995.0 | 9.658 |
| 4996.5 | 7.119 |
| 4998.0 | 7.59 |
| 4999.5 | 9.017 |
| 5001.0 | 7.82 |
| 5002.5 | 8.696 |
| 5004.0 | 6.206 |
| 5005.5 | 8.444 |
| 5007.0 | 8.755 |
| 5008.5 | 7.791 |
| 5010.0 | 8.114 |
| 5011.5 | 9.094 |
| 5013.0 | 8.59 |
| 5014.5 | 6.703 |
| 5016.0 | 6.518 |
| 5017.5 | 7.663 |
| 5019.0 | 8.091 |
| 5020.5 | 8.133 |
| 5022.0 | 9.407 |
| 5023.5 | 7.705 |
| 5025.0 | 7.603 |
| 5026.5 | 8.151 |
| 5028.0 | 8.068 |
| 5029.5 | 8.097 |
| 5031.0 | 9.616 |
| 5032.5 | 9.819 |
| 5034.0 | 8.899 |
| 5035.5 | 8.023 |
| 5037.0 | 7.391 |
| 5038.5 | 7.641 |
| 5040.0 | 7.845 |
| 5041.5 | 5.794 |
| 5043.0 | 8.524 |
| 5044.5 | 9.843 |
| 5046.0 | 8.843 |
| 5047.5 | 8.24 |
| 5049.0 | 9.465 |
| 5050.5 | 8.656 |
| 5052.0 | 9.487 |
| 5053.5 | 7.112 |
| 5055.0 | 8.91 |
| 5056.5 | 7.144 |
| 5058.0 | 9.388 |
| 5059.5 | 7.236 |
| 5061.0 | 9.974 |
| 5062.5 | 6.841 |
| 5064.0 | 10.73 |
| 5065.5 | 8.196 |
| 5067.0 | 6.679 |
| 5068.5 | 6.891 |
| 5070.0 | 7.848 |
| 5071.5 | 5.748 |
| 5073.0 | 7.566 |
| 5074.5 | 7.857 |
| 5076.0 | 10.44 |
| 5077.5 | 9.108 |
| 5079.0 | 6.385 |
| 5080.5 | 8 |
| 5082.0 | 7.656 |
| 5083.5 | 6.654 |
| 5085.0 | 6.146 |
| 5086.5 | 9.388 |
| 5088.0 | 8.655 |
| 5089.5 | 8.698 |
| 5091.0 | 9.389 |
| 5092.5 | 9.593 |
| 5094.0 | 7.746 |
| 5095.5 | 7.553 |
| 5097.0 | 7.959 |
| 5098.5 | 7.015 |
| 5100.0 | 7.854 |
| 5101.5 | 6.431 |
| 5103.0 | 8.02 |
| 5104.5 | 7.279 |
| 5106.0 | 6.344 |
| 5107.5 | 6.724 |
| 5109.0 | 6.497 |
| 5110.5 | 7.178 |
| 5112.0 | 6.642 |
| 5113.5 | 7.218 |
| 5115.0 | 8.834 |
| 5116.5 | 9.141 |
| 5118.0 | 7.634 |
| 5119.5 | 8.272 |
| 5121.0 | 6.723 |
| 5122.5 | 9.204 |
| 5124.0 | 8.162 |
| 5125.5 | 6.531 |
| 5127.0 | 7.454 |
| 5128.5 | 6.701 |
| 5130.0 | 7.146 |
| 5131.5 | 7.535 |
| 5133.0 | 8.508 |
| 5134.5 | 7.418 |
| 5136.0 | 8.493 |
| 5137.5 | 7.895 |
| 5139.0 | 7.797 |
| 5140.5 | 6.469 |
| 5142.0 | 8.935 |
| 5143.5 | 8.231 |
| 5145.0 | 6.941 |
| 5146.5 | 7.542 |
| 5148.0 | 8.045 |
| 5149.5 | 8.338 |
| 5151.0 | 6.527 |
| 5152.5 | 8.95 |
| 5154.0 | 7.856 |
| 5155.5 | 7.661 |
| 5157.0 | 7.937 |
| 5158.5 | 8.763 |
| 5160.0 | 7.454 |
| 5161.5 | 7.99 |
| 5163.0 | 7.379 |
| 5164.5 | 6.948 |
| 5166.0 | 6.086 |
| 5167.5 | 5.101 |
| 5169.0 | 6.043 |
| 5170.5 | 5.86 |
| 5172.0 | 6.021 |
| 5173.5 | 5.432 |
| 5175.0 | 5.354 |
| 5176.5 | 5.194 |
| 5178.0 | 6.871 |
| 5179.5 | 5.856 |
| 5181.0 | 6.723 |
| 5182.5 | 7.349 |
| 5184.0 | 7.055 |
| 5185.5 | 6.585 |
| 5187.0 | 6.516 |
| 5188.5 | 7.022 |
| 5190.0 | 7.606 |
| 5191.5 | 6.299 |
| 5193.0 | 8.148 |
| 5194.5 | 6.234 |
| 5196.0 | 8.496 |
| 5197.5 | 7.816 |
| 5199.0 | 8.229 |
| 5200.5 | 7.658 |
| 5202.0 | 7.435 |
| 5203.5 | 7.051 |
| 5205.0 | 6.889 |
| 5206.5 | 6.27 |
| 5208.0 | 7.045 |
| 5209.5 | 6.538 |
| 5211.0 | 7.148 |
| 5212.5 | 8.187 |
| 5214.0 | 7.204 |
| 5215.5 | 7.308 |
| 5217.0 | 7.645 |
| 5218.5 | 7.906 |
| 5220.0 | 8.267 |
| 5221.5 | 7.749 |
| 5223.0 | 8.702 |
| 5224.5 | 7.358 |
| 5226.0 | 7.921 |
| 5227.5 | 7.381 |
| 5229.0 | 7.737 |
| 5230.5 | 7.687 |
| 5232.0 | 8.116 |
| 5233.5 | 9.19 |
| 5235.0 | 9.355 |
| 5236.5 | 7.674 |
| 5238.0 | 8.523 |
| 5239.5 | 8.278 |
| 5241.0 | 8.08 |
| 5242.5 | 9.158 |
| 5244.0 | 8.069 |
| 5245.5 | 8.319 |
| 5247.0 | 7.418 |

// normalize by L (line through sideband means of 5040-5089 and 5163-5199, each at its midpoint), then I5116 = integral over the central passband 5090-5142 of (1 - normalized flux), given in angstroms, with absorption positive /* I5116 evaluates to -1.5 angstroms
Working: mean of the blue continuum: 8.11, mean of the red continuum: 6.6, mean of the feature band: 7.65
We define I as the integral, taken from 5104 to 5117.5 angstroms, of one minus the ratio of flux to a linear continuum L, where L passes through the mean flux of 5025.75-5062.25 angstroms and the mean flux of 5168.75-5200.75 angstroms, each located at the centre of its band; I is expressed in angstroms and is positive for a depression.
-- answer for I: 0.5 angstroms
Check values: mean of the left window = 8.4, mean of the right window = 6.74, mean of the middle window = 7.32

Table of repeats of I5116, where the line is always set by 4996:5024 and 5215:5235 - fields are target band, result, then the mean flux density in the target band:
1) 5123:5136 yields 0.74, 7.53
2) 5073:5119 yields 1.05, 7.8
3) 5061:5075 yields 0.46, 7.72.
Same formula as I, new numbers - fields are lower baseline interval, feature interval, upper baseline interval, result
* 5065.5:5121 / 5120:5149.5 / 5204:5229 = -0.3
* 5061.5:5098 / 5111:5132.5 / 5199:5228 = 0.5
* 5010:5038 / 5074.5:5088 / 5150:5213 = -0.4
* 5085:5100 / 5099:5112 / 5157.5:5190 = 1.6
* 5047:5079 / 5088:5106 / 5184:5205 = 0.1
